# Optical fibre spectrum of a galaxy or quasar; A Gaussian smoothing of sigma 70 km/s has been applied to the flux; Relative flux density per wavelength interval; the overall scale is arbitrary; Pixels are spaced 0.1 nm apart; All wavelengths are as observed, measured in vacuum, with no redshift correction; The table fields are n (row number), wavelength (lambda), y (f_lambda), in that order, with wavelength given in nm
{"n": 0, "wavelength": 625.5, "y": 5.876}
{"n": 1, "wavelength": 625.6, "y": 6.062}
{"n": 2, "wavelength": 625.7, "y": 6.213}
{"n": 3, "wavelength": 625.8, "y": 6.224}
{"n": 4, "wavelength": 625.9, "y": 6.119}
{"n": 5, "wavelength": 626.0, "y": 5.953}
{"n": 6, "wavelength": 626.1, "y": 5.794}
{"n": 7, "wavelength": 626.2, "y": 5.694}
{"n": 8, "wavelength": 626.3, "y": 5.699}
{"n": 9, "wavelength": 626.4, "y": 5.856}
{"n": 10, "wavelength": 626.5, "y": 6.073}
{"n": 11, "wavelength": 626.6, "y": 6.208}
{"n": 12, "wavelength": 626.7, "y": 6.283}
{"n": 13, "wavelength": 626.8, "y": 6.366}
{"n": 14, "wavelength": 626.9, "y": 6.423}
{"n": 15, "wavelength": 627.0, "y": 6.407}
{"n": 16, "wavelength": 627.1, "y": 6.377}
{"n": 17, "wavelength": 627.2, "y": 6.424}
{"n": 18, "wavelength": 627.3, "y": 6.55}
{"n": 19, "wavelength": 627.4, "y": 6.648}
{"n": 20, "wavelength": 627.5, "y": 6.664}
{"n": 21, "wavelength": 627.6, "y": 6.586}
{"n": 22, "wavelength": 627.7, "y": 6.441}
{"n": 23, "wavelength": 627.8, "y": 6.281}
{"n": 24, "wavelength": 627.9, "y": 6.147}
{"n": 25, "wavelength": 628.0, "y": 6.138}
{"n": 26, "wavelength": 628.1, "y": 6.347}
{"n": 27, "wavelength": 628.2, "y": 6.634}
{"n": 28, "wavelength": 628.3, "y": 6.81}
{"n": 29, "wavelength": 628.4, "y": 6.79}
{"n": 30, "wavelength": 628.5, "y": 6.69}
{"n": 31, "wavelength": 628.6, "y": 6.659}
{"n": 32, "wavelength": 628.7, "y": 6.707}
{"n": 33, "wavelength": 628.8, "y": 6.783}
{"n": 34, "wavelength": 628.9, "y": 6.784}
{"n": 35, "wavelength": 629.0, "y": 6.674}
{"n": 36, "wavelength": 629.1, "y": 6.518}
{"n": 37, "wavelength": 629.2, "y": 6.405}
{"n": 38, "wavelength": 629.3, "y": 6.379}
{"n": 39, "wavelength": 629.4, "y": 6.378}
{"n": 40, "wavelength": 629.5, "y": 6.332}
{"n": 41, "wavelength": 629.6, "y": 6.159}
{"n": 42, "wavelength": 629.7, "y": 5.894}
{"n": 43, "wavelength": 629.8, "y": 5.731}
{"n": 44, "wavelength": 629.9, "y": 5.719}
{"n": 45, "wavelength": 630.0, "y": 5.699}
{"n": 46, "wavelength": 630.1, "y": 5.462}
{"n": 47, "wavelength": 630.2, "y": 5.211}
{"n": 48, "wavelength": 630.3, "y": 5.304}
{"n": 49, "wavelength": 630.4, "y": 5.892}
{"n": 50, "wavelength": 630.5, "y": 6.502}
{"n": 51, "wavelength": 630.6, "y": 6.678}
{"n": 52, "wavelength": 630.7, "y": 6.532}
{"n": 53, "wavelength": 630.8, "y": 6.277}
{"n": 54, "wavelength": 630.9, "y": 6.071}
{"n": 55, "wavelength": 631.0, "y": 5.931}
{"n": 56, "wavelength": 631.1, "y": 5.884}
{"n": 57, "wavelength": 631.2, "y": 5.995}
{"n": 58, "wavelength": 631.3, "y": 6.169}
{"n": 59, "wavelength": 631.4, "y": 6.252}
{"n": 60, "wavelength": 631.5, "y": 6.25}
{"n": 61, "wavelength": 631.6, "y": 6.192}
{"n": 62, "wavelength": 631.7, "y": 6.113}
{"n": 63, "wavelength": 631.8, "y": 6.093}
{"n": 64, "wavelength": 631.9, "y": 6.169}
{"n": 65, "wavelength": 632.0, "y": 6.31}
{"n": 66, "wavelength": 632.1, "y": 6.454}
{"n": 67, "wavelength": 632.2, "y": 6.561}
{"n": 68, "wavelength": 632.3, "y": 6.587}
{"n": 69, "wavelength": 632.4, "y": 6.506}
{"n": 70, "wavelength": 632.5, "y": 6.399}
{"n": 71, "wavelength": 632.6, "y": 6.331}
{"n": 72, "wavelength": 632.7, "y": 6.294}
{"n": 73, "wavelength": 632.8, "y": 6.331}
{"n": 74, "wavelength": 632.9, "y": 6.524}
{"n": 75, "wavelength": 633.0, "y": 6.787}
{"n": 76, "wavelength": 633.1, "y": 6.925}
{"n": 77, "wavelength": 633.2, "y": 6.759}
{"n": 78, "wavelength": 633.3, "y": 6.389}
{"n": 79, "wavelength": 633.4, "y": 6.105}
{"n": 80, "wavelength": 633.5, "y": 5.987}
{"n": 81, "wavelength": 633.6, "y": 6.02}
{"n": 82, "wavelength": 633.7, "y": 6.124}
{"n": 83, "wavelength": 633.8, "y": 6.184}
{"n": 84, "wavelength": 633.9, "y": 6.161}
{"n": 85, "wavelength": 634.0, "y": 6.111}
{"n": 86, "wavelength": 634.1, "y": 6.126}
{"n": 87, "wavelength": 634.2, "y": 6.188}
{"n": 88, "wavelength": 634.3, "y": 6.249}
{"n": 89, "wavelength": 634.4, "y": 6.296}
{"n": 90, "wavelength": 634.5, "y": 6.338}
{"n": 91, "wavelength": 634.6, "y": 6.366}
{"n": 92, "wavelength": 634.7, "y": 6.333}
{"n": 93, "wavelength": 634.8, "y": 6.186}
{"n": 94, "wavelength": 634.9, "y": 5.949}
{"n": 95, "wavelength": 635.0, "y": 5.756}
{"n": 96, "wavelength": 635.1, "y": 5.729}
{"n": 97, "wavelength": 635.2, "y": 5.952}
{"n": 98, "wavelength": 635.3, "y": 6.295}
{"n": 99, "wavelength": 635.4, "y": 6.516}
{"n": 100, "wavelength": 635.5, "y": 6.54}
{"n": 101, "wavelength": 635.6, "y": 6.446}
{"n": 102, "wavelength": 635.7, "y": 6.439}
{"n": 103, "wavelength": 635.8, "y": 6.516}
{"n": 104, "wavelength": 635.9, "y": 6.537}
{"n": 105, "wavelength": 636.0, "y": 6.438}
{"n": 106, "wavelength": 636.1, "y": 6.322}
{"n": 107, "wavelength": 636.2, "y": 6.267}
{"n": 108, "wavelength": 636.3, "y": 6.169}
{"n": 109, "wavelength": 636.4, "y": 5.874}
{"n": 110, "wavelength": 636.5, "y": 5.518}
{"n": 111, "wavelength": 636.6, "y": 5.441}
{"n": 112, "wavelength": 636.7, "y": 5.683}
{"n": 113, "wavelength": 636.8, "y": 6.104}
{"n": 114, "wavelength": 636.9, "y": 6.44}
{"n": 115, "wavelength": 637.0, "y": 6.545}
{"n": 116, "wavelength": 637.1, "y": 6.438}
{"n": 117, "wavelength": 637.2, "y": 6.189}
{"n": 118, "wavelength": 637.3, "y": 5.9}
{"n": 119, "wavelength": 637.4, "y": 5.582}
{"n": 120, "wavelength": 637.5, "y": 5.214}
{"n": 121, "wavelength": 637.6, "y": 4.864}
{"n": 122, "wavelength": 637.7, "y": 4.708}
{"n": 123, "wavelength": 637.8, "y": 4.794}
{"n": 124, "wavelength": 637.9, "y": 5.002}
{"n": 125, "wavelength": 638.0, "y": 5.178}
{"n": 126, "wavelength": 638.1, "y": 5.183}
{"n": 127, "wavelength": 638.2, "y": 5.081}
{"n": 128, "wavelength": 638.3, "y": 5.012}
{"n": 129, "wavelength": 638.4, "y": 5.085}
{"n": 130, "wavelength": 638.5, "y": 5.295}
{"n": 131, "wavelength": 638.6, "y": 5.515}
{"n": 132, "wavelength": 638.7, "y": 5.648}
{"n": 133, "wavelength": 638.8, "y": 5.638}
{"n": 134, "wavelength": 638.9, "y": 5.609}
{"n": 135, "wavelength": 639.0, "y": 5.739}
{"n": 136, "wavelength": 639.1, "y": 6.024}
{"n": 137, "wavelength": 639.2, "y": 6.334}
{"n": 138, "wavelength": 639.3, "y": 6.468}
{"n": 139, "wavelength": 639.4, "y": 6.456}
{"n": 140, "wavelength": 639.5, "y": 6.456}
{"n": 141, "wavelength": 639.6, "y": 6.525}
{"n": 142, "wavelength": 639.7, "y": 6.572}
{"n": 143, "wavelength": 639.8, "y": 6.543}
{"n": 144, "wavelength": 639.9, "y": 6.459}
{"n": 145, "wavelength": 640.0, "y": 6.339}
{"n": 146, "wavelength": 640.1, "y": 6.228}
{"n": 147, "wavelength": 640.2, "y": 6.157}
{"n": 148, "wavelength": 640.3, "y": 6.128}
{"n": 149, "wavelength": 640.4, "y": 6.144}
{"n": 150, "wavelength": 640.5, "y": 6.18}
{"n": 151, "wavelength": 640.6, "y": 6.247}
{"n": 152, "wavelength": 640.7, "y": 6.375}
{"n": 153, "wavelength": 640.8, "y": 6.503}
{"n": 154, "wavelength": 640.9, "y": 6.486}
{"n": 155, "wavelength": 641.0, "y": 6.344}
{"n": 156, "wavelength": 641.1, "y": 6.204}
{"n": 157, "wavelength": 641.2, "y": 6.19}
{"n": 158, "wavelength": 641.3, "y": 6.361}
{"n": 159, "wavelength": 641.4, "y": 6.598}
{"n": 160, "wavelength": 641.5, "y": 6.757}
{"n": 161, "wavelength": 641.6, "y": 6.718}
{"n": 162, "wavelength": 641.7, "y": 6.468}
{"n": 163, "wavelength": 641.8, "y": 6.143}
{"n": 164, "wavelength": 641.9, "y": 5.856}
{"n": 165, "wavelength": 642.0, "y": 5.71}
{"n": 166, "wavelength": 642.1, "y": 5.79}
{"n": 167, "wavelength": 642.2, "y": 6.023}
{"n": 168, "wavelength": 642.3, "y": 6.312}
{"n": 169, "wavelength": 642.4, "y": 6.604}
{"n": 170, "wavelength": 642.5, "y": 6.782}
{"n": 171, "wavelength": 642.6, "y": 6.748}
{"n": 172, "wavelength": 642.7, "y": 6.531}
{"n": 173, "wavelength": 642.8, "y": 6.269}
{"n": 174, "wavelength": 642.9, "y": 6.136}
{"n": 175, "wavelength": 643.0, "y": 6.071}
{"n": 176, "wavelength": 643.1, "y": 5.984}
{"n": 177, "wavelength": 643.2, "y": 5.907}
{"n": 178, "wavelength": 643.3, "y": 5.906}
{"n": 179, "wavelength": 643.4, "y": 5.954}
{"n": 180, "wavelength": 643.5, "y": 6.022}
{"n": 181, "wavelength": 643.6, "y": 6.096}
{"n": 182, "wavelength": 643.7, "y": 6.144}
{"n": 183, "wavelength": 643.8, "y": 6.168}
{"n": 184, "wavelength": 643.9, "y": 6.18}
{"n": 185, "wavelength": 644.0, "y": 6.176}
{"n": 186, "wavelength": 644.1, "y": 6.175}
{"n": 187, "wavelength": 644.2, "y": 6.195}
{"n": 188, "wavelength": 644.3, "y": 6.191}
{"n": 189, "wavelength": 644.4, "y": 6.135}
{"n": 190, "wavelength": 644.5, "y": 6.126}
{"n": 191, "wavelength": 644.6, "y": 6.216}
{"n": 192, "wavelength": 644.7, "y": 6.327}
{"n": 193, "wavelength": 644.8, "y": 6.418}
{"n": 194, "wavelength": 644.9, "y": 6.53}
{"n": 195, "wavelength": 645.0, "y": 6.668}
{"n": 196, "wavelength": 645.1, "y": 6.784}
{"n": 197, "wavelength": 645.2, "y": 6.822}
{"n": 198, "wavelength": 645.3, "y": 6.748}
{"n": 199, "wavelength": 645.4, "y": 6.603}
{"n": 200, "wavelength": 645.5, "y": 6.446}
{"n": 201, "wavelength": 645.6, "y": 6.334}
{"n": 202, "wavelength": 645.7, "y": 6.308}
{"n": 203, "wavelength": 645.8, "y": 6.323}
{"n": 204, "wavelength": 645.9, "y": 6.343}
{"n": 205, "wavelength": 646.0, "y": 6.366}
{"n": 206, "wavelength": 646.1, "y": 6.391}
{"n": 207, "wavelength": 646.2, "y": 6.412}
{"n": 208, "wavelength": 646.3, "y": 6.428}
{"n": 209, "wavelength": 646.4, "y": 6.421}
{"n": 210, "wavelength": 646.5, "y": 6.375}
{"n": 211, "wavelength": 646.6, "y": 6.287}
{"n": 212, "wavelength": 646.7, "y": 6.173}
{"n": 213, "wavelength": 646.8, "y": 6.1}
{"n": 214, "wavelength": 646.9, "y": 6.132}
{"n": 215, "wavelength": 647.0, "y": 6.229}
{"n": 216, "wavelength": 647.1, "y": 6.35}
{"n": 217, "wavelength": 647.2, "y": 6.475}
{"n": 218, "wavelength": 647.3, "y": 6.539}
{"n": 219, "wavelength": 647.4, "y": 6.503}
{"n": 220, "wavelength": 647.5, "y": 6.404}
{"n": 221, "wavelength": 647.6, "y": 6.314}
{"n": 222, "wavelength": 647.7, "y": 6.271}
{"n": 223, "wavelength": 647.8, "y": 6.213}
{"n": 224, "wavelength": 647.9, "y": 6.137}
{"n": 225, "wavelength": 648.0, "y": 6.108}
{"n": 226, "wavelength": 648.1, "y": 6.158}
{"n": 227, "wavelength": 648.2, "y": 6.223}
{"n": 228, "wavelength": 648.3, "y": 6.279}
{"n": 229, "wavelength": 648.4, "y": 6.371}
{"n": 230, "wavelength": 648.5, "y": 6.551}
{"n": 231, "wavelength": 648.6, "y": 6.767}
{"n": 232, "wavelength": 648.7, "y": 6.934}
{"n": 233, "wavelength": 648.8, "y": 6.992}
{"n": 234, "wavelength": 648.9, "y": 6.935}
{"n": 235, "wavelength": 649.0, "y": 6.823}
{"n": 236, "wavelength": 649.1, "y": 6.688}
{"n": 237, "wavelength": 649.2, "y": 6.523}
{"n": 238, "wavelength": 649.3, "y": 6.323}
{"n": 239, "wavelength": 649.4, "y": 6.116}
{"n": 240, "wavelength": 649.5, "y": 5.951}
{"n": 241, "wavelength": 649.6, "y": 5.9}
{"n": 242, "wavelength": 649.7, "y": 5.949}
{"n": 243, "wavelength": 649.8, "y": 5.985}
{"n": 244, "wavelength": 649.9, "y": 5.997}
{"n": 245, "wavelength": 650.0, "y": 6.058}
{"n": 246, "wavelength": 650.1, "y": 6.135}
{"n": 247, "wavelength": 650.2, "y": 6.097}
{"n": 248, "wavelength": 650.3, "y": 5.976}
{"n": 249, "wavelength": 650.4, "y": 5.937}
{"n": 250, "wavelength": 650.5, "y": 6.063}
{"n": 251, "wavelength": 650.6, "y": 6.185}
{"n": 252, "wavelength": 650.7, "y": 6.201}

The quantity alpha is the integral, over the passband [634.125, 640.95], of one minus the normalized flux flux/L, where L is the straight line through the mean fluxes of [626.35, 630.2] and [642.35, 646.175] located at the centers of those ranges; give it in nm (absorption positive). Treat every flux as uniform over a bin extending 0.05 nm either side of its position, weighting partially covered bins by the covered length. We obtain 0.357 nm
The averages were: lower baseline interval 6.34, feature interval 6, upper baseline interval 6.32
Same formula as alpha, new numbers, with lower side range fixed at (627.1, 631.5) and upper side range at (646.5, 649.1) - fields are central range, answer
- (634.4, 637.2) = 0.061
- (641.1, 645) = 0.086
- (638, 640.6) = 0.168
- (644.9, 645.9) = -0.023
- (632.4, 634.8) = -0.002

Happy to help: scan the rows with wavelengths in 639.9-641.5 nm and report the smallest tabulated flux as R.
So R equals 6.128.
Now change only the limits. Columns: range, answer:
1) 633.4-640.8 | 4.708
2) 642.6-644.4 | 5.906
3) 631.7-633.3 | 6.093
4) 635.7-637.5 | 5.214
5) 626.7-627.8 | 6.281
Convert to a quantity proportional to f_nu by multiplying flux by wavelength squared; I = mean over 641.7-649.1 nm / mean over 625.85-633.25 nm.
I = 1.06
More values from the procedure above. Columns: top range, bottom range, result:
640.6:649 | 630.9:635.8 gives 1.05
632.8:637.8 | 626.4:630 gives 0.98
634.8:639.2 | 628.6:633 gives 0.95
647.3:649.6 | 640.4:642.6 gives 1.04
